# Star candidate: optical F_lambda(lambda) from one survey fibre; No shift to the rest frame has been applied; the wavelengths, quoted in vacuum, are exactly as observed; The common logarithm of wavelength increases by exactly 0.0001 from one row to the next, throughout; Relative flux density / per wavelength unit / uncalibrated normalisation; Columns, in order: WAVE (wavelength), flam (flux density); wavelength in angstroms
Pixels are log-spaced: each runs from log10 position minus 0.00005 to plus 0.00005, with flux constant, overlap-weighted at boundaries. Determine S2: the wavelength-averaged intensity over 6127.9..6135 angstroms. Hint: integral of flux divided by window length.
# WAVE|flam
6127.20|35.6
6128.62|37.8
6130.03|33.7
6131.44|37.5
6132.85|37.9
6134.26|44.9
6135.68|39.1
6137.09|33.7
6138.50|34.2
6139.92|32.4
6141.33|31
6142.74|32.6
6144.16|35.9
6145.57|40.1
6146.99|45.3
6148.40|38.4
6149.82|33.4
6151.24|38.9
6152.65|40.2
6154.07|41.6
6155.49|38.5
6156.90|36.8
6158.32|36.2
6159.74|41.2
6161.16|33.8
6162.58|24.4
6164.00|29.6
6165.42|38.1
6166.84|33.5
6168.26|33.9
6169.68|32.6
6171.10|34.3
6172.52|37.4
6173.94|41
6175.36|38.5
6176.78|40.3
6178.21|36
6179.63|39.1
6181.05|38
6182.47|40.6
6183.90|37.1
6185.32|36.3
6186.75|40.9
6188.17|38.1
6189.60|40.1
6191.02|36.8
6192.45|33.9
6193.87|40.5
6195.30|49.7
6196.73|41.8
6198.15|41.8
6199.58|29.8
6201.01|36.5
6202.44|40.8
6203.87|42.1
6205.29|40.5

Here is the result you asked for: 38.3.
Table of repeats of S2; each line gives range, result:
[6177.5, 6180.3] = 37.6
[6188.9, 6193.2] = 37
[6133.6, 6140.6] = 36.8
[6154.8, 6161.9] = 37.2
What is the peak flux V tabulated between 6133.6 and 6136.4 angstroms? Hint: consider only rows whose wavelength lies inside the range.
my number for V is 44.9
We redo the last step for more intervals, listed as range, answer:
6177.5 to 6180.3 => 39.1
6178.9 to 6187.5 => 40.9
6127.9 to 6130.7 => 37.8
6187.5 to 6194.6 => 40.5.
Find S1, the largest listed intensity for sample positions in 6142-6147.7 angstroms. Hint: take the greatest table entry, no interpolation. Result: 45.3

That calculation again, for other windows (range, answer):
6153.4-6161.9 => 41.6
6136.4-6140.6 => 34.2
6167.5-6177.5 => 41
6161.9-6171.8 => 38.1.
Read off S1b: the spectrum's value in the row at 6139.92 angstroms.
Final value 32.4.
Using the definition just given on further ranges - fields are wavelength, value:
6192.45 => 33.9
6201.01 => 36.5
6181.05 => 38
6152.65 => 40.2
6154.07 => 41.6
